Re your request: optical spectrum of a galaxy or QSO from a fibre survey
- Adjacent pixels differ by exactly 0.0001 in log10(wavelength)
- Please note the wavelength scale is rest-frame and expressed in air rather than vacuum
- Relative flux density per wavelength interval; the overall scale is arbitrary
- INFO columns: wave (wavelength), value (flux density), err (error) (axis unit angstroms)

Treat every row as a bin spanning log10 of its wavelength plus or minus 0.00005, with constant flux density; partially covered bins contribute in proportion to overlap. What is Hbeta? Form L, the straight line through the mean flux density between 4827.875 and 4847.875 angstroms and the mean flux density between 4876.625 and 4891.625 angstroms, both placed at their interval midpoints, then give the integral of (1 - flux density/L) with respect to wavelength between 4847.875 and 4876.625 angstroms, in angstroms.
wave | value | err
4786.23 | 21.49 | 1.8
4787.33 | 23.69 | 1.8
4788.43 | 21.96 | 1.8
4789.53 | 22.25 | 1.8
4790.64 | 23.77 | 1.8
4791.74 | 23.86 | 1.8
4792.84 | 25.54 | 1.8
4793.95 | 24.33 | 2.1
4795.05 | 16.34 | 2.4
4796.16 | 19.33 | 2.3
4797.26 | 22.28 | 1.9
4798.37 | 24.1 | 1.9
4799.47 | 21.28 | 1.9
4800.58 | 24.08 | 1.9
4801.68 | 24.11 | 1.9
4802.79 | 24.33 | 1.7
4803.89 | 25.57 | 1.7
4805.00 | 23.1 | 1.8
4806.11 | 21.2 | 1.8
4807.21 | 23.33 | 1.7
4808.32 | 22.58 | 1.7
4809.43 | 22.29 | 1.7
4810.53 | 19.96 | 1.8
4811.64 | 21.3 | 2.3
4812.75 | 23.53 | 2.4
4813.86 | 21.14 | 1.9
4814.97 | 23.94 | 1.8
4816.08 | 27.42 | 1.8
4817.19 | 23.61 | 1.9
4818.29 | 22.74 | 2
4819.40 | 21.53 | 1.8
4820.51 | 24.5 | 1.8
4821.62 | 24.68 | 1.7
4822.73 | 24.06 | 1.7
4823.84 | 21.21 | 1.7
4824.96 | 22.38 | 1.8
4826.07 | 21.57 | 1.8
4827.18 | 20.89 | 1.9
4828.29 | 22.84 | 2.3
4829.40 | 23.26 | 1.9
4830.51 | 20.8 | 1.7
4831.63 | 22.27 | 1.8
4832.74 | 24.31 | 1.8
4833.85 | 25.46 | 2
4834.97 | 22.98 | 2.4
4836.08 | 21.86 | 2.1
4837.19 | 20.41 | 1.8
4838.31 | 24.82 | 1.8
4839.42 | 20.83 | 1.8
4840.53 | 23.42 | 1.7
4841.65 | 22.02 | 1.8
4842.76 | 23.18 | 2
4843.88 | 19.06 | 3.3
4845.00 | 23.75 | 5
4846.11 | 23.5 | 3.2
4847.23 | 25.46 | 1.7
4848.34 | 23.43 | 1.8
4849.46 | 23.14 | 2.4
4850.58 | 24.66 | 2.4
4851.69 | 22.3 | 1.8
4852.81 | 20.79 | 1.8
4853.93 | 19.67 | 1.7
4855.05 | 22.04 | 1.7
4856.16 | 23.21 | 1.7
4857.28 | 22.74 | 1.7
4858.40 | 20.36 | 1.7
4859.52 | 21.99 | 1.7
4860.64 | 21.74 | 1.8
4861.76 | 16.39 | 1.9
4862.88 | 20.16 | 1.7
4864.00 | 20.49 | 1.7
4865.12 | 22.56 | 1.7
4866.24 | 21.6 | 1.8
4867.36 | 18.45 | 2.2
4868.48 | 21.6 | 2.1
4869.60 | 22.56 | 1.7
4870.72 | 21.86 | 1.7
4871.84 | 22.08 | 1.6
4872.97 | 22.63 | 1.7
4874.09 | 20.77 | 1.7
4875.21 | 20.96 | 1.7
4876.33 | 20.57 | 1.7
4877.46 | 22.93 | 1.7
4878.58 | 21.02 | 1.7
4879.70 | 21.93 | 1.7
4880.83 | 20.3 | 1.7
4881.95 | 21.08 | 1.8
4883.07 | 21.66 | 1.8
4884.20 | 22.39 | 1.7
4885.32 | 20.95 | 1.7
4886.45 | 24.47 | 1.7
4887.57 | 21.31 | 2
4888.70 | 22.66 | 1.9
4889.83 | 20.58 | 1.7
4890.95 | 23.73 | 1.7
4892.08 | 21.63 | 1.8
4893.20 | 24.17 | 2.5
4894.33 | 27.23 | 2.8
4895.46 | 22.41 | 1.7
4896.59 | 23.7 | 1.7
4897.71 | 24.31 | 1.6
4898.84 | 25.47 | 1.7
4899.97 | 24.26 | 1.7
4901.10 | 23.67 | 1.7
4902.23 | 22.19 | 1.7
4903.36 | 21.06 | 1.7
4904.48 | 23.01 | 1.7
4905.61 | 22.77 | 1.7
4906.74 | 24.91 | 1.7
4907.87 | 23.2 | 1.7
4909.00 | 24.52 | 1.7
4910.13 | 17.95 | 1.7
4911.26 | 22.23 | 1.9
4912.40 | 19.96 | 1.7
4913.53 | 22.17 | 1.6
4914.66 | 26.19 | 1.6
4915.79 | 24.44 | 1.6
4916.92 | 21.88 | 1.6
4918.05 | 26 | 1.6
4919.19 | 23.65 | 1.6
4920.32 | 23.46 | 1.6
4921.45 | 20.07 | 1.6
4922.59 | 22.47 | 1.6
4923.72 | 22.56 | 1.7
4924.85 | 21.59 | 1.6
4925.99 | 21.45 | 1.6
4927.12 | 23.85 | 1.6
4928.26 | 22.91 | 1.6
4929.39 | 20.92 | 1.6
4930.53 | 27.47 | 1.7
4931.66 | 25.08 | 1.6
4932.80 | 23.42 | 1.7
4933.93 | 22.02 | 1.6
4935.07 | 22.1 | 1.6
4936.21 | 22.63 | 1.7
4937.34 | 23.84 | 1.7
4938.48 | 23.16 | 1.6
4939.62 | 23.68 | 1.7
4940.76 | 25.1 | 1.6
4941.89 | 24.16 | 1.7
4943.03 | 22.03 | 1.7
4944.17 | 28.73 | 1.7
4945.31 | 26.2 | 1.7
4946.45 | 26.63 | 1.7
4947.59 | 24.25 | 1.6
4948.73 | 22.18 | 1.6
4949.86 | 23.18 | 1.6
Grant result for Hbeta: 1.1 angstroms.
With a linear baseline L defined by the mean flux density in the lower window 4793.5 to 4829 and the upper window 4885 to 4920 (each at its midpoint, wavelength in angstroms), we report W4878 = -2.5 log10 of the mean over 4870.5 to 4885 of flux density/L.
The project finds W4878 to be 0.072 mag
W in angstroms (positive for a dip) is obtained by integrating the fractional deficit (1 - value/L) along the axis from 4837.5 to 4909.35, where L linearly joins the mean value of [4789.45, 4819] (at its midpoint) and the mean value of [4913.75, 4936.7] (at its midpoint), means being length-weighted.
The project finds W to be 2.3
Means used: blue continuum 22.9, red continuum 23.2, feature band 22.3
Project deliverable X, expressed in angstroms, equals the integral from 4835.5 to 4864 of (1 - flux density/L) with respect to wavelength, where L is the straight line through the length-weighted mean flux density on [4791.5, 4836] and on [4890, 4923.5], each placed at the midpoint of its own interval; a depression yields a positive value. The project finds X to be 1.2 angstroms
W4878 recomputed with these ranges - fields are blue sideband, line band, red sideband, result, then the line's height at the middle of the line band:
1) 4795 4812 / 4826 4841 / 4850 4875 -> -0.03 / 21.9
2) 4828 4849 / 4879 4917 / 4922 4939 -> 0.01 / 23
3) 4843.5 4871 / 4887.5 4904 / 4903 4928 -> -0.04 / 22.4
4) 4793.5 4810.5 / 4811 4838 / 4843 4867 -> -0.03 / 22.2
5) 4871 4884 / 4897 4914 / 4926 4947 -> -0.01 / 22.7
